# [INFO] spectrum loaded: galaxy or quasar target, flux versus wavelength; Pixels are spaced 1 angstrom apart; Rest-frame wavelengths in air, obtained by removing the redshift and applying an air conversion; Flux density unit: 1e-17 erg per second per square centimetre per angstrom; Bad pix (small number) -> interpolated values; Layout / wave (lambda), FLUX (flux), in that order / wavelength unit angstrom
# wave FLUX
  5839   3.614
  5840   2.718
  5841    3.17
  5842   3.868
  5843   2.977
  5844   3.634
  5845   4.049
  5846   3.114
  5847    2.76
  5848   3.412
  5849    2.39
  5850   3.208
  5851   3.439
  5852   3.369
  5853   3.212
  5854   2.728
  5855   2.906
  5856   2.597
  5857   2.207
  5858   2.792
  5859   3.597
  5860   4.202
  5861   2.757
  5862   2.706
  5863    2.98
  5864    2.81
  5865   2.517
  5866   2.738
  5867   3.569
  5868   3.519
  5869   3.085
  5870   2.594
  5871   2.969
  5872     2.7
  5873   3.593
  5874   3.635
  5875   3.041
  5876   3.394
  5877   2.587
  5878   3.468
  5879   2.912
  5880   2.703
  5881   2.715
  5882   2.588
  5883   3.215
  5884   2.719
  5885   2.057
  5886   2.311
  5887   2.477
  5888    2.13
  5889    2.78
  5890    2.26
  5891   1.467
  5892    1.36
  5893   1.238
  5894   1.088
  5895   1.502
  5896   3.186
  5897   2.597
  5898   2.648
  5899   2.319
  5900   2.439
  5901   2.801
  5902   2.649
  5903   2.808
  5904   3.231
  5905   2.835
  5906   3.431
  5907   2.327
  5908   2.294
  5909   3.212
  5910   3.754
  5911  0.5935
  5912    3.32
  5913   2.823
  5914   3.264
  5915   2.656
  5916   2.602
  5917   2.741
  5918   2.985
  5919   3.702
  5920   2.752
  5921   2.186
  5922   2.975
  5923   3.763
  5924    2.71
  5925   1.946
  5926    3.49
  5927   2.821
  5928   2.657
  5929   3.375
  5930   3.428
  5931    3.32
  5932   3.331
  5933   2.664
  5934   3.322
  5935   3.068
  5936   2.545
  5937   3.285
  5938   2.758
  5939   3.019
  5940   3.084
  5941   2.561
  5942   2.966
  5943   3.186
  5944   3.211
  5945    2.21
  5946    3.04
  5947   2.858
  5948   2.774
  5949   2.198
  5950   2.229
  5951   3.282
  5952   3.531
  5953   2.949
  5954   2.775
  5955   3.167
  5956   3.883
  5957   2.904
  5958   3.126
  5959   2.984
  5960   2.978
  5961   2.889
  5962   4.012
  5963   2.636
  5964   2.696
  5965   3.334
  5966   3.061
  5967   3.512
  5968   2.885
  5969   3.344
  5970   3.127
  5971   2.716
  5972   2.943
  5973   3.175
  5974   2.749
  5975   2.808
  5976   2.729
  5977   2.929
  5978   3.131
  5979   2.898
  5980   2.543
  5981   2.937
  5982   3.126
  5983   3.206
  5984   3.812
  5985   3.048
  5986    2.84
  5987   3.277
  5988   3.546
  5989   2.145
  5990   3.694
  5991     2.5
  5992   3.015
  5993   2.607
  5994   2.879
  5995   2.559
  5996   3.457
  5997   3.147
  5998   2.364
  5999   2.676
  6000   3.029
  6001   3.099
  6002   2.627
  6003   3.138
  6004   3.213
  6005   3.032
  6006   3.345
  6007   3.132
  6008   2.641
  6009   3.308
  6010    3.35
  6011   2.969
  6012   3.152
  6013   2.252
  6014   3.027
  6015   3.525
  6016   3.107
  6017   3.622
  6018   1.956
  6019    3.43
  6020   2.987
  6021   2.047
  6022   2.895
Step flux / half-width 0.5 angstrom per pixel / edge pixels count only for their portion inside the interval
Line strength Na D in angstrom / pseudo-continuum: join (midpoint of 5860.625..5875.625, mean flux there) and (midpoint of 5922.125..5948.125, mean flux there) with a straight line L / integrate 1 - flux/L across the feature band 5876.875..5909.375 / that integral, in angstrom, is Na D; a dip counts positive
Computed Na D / 5.5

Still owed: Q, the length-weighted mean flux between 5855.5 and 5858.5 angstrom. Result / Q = 2.53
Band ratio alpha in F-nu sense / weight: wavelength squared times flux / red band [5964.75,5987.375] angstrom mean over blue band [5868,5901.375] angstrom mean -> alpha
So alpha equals 1.2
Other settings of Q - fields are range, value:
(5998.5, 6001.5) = 2.93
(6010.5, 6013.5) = 2.79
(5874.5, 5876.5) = 3.22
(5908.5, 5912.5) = 2.72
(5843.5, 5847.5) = 3.39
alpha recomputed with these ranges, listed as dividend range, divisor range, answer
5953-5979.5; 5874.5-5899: 1.29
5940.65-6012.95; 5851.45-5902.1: 1.14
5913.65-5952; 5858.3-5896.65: 1.10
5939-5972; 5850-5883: 1.02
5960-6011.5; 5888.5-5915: 1.25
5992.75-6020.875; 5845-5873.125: 1.03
